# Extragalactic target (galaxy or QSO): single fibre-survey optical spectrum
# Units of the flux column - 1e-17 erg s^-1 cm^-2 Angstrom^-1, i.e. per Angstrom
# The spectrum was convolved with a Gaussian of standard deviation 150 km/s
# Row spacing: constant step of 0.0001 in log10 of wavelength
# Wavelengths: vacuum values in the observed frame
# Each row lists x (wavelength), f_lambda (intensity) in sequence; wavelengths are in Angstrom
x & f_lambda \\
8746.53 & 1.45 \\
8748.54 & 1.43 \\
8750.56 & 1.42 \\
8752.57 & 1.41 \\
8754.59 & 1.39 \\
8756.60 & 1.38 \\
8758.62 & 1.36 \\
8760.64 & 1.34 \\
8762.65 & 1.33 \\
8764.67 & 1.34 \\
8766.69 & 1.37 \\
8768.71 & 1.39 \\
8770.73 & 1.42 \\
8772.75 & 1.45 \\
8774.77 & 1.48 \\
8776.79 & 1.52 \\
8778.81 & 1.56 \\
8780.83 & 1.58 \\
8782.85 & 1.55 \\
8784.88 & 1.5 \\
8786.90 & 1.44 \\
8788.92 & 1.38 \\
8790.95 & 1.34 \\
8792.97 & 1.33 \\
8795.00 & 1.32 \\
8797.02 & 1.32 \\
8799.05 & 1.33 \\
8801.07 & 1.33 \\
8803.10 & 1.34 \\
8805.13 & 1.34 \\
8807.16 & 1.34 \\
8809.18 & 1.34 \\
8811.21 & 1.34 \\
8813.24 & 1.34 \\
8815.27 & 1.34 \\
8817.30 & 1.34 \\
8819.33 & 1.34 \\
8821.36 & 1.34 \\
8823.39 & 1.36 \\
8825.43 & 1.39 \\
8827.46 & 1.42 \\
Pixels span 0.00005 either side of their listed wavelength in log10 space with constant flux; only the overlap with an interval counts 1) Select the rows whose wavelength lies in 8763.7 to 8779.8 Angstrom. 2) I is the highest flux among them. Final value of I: 1.56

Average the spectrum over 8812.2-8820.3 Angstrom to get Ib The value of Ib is 1.34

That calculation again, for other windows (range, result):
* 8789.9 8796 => 1.33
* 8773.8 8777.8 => 1.5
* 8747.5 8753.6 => 1.42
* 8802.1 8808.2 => 1.34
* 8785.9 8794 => 1.37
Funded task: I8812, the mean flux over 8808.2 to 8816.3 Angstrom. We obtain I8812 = 1.34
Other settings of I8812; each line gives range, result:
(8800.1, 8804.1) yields 1.33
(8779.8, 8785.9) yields 1.54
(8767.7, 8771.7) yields 1.4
